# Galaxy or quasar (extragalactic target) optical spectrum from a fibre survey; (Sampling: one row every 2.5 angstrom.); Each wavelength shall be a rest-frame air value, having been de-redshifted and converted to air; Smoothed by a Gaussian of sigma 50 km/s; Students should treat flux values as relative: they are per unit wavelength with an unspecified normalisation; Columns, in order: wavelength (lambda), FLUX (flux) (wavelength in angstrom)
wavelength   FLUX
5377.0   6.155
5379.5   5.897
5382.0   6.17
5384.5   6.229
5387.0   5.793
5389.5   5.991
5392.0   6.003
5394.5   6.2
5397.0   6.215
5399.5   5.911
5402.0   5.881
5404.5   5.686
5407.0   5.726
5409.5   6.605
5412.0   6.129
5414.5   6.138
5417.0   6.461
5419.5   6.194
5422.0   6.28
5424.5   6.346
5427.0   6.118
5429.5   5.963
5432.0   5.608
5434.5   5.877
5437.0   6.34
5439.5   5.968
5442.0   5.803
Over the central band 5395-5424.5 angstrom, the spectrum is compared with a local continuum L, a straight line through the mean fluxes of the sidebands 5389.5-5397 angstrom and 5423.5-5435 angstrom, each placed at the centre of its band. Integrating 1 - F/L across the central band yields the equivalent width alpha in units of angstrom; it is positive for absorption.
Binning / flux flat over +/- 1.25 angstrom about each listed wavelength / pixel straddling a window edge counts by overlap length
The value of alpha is -0.4 angstrom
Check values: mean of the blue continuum 6.1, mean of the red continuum 5.98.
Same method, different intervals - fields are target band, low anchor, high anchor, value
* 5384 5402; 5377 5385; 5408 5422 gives 0.4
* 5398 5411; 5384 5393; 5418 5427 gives 0.3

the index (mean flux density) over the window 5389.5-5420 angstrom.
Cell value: 6.09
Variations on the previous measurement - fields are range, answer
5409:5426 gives 6.29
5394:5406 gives 5.96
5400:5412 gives 5.99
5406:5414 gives 6.17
